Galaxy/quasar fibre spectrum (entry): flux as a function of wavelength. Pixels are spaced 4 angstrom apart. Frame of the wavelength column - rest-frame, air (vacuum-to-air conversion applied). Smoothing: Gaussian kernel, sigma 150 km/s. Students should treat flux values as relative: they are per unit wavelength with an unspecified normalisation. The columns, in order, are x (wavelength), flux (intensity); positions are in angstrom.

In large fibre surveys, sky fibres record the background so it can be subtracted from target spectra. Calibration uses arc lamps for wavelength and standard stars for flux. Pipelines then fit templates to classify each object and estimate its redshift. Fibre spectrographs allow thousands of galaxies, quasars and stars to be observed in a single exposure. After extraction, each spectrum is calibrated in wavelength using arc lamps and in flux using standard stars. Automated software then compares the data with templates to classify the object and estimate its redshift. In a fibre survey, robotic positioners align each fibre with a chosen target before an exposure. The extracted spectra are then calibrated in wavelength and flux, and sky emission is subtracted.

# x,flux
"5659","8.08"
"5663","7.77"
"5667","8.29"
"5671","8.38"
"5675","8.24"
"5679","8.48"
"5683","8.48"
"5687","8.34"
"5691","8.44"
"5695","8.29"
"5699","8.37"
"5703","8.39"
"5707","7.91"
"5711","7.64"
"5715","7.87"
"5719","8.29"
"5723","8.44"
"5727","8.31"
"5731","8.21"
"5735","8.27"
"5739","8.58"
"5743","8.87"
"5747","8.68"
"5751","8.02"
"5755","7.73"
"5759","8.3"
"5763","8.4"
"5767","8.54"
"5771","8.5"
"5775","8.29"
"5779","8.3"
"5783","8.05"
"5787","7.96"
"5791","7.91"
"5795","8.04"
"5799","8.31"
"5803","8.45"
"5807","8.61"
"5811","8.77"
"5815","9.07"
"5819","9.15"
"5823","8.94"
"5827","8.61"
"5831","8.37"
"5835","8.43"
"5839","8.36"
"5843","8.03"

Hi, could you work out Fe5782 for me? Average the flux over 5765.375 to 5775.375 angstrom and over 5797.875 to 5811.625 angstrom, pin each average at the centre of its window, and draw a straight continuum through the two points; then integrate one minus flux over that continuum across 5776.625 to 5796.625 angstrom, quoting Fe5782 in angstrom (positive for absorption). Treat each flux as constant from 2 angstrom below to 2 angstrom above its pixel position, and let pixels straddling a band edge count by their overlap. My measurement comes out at 1.03 angstrom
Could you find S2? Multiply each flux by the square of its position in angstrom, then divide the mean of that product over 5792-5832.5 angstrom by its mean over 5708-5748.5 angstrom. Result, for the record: 1.07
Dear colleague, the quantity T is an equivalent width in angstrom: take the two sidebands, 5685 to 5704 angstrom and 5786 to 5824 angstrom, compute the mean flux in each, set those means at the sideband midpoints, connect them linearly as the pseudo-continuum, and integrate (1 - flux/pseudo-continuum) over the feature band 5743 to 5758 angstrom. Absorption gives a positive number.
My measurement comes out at 0.3 angstrom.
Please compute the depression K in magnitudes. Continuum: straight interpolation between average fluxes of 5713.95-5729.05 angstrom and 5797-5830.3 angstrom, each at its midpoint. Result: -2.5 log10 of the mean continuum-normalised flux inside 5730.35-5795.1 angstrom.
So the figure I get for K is 0.02 mag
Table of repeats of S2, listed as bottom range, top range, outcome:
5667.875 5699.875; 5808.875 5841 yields 1.09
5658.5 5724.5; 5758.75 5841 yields 1.07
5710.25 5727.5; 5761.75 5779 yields 1.05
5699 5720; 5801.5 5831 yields 1.13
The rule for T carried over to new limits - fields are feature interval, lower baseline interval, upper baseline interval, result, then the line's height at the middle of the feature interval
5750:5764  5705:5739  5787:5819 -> 0.3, 8.28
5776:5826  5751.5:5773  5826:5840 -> -0.6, 8.36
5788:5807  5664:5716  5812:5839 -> 0.9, 8.63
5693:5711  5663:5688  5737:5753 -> 0.5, 8.4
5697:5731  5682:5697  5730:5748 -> 1.2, 8.46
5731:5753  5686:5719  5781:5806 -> -0.8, 8.15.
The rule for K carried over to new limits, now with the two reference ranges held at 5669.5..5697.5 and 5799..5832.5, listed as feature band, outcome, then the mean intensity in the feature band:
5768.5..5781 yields 0.03 mag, 8.37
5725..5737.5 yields 0.03 mag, 8.28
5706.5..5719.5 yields 0.08 mag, 7.89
